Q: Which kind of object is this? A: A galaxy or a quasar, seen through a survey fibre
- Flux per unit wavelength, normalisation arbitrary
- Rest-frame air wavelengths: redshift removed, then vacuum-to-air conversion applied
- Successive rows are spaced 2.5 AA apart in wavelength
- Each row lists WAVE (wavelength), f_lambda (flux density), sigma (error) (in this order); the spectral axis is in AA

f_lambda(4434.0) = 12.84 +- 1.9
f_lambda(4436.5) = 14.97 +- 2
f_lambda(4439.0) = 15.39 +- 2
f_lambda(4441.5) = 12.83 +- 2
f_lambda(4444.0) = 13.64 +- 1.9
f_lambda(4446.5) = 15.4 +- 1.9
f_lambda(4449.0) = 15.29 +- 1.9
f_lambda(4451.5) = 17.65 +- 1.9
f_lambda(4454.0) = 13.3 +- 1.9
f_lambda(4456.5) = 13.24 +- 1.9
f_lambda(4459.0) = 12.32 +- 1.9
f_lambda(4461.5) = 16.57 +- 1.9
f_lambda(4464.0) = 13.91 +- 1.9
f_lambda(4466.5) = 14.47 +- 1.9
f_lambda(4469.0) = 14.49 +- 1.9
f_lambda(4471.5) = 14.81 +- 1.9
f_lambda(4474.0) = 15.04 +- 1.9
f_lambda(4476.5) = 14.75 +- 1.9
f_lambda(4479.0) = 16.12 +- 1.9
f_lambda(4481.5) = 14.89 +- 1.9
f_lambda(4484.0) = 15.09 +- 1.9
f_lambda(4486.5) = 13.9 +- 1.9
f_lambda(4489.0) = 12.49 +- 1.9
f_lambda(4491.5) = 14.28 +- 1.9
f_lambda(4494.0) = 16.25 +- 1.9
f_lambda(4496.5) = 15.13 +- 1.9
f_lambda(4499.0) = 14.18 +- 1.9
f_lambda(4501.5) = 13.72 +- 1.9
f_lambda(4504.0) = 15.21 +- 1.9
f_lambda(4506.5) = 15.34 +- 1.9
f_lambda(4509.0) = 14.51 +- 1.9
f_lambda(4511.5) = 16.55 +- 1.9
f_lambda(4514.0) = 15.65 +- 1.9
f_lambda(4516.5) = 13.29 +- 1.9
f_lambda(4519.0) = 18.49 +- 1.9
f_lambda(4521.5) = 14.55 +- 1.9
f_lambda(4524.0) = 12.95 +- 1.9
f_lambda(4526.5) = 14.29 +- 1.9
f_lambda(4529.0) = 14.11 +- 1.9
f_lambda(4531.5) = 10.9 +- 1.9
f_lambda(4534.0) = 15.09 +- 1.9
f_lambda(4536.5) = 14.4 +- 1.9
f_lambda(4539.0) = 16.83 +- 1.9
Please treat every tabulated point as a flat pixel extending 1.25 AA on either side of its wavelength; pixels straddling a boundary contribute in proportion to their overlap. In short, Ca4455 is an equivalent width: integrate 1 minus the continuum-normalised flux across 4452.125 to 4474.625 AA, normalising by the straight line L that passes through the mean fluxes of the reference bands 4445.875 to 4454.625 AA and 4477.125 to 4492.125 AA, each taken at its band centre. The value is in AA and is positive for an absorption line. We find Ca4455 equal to 1.2 AA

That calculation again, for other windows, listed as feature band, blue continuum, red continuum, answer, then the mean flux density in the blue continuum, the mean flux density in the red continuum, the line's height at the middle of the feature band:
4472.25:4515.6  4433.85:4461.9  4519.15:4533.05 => -2.5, 14.5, 13.8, 14.1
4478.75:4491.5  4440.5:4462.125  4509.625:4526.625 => 0.4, 14.4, 15.1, 14.8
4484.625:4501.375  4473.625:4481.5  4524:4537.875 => 0.5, 15.3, 13.7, 14.8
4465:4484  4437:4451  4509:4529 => -0.1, 14.7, 15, 14.8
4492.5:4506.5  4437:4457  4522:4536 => -1.0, 14.7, 13.6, 14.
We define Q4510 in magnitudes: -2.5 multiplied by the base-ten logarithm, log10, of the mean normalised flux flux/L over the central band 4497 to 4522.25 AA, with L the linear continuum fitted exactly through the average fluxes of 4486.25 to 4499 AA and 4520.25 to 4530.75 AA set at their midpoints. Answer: -0.08 mag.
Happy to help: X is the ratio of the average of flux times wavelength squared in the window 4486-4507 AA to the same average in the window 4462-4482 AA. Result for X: 1.0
